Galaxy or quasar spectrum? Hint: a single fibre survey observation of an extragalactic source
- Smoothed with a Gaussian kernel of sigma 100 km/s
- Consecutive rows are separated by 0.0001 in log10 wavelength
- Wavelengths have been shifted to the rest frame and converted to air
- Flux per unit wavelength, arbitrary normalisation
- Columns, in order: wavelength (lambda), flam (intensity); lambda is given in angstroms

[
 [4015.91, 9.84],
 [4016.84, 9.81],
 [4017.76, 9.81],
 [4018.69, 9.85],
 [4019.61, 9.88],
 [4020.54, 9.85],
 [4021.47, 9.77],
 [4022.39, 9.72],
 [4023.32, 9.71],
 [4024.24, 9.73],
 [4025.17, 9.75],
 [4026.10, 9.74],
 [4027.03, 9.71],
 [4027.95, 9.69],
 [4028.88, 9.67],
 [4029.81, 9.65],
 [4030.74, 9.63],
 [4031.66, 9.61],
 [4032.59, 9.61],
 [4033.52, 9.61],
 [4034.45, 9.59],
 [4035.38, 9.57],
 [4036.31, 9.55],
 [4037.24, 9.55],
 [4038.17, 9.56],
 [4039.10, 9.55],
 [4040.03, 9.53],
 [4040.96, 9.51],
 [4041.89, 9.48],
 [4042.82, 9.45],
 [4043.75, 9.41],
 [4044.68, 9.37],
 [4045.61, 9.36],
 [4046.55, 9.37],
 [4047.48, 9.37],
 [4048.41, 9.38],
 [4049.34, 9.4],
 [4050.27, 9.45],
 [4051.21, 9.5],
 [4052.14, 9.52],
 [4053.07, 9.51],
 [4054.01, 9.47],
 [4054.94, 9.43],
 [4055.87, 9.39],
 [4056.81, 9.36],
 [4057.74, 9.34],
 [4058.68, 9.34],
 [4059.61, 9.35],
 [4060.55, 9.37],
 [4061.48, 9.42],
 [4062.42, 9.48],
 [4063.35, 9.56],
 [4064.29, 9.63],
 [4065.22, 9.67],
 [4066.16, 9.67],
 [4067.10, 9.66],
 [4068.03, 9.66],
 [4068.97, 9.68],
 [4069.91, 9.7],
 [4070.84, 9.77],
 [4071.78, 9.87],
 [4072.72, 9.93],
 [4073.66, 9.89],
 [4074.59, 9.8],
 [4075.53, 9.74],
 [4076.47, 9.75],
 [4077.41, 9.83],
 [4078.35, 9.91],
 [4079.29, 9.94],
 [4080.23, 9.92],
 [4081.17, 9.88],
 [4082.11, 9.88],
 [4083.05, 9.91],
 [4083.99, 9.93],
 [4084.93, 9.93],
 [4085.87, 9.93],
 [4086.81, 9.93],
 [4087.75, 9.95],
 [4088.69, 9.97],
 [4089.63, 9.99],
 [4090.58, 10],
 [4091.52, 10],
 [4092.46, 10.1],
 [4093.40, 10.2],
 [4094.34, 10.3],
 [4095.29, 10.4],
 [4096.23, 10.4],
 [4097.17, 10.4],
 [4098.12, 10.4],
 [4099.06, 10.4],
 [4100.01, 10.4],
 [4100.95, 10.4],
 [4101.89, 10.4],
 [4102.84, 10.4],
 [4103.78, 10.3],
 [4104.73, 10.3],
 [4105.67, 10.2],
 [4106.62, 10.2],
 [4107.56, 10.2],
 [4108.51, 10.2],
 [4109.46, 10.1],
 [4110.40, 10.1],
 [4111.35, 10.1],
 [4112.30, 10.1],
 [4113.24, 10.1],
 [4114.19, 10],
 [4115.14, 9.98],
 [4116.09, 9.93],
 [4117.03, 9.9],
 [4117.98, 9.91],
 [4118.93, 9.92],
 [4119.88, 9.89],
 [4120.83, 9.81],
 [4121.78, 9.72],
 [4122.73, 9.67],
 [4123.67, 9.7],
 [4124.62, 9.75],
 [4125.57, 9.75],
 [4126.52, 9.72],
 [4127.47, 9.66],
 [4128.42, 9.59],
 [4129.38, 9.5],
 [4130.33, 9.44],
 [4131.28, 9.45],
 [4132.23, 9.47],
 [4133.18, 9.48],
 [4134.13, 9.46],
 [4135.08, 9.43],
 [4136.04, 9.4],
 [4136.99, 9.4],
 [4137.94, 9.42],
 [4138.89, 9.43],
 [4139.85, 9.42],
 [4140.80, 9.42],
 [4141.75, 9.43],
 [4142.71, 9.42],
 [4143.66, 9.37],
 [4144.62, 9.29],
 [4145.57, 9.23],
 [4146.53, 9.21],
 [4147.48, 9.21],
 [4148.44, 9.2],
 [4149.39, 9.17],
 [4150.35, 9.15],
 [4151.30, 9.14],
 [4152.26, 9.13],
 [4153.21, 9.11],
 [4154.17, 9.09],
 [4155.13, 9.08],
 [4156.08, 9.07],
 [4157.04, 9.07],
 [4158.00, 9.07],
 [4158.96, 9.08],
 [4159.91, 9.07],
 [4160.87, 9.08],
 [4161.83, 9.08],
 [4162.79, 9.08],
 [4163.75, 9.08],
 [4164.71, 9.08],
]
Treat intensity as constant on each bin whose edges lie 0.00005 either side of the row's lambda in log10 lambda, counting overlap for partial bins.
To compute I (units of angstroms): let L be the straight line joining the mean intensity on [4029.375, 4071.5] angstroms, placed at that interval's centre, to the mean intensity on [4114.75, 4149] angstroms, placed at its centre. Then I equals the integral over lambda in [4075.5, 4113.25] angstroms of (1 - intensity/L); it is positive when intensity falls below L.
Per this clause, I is -2.3 angstroms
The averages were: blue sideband 9.51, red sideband 9.55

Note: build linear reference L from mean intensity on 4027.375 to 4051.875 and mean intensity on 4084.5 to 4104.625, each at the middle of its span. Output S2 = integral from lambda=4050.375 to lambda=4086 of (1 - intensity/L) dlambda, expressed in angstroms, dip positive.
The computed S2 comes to 0.7 angstroms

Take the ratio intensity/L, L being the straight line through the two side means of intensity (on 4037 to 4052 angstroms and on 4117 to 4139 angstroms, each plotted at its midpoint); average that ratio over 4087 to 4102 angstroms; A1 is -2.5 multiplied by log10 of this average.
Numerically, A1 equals -0.074 mag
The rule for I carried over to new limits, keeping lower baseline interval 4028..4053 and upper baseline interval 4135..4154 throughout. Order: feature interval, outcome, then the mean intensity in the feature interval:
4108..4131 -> -1.3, 9.85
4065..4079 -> -0.5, 9.77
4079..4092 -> -0.7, 9.94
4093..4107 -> -1.4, 10.3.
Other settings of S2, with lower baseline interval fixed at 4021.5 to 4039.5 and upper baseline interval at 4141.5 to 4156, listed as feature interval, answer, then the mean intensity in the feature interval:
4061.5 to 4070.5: -0.11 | 9.63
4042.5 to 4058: 0.25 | 9.42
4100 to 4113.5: -1.25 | 10.2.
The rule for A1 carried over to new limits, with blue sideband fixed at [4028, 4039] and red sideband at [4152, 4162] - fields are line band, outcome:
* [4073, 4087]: -0.05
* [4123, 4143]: -0.04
